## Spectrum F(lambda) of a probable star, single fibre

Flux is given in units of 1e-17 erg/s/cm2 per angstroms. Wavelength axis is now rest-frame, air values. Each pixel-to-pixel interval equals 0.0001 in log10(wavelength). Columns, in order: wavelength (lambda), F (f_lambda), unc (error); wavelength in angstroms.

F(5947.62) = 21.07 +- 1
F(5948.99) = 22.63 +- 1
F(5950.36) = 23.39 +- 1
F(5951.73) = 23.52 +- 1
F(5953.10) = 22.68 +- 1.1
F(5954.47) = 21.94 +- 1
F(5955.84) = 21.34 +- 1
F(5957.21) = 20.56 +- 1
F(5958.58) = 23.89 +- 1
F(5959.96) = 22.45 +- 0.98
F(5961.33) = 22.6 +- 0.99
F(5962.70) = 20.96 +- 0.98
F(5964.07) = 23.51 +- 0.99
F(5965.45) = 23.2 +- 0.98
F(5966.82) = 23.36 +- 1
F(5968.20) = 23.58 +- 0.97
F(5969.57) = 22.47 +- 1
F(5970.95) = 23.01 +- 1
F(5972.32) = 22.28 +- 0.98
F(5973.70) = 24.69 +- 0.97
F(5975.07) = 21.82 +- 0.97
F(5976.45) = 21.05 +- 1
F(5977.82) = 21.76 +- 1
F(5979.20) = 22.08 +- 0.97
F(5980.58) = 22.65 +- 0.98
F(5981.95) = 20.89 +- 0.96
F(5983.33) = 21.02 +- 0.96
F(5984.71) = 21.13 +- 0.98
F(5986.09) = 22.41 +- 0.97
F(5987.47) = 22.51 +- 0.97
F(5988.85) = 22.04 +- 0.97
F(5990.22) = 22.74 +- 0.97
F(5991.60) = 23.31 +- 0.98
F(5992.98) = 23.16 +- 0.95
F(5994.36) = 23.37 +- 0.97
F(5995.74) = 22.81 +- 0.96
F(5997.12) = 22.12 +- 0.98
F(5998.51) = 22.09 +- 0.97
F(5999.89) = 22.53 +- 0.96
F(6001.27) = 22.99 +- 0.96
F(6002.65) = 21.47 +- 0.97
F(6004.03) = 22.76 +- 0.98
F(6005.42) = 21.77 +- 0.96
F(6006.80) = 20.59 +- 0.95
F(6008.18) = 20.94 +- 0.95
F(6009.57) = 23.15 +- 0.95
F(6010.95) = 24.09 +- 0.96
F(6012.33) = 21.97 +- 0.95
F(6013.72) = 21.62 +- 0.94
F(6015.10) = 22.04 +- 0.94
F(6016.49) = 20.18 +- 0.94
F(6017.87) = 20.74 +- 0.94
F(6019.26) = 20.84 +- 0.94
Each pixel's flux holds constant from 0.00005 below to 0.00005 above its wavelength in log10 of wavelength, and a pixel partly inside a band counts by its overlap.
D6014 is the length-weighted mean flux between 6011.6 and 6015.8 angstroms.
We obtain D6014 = 21.9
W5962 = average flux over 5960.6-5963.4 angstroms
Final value 21.9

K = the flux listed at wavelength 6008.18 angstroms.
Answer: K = 20.94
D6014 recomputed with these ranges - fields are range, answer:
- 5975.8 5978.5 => 21.5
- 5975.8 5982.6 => 21.7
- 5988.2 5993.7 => 22.9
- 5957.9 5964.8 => 22.7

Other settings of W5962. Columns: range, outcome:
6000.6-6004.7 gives 22.4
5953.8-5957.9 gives 21.3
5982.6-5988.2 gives 21.7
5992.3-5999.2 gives 22.7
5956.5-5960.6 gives 22.3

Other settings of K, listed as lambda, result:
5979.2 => 22.08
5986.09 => 22.41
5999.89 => 22.53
